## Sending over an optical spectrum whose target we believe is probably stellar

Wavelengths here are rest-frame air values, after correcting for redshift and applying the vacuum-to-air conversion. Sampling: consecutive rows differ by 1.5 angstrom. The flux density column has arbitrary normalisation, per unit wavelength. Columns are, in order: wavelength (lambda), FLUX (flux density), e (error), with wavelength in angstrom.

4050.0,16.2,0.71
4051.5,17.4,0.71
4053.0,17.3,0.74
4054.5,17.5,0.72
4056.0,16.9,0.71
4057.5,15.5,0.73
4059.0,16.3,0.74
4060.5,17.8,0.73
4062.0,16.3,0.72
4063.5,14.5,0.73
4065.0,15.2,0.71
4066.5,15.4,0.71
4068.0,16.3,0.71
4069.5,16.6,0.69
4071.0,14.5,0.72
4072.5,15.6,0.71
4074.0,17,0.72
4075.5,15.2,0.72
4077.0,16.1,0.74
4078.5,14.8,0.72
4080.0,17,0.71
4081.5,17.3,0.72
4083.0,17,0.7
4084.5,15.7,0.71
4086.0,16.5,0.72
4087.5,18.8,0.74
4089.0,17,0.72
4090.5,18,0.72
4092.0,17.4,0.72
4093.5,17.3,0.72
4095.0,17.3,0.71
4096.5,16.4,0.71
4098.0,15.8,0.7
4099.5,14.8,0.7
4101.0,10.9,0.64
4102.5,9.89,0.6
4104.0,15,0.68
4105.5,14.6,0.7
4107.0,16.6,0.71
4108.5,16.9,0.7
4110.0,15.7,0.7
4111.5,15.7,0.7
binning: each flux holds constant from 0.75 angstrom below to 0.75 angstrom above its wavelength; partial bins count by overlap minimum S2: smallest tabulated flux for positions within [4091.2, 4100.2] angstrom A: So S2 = 14.8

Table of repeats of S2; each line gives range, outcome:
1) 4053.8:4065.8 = 14.5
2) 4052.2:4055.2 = 17.3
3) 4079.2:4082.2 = 17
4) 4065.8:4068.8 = 15.4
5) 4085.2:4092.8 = 16.5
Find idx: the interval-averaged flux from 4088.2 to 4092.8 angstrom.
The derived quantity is 17.5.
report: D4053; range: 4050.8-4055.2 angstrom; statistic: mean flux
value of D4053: 17.4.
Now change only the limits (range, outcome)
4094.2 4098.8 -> 16.5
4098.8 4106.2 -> 13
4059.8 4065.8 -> 15.9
